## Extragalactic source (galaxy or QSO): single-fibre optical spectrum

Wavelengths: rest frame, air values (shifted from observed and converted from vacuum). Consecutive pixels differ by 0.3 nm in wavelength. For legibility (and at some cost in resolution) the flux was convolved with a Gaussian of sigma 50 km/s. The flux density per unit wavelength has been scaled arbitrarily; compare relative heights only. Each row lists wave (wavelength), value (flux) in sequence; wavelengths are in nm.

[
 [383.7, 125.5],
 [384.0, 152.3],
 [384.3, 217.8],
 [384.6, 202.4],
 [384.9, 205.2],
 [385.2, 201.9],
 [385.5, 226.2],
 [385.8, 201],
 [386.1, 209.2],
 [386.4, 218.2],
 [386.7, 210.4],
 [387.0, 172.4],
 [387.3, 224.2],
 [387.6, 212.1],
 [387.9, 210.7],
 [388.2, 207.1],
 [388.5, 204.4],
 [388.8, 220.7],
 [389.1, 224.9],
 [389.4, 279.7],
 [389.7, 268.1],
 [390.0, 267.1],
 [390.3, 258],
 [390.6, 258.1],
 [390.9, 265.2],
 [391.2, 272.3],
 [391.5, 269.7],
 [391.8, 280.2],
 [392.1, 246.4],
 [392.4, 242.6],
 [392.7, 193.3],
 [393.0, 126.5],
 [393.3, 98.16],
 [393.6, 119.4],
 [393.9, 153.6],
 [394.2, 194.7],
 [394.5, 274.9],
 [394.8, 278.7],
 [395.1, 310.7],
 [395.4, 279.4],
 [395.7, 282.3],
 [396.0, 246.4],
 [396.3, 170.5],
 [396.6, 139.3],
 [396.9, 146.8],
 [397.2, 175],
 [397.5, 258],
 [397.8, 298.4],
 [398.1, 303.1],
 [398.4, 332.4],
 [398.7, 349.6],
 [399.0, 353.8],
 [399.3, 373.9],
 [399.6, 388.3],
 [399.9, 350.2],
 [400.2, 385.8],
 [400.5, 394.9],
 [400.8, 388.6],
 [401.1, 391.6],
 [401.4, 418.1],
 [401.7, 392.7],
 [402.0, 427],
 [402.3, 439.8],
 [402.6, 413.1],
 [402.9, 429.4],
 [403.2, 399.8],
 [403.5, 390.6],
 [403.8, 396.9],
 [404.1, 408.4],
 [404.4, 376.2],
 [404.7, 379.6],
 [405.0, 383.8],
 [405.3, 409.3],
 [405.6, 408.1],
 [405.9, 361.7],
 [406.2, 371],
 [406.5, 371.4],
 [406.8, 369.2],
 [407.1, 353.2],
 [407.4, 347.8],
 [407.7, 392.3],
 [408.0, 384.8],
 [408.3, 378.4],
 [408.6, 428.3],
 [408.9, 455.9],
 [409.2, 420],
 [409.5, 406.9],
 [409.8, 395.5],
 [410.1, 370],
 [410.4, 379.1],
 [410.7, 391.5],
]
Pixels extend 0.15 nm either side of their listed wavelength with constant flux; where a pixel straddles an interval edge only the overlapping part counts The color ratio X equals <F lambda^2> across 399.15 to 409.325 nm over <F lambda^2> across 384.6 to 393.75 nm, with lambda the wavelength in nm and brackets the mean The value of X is 1.9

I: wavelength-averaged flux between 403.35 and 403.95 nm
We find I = 394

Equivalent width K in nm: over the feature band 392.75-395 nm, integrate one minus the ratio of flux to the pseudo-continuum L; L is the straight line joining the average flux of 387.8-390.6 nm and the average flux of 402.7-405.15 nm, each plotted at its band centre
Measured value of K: 0.85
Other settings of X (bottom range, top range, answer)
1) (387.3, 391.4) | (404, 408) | 1.70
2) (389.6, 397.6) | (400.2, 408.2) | 1.84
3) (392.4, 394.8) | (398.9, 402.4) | 2.29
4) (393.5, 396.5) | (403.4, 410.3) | 1.79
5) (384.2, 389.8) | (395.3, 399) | 1.23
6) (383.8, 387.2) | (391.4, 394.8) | 1.05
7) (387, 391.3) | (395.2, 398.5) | 1.04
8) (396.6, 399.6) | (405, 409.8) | 1.43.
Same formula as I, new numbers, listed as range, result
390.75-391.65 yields 269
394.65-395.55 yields 290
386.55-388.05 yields 206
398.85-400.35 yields 370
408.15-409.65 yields 418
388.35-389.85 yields 240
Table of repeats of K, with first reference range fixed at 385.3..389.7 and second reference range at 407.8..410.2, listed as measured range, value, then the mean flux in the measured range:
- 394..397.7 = 0.76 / 230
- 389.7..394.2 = 0.61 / 219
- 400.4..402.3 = -0.37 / 405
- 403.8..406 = -0.13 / 391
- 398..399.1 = -0.07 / 335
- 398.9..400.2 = -0.19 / 369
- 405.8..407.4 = 0.09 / 364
